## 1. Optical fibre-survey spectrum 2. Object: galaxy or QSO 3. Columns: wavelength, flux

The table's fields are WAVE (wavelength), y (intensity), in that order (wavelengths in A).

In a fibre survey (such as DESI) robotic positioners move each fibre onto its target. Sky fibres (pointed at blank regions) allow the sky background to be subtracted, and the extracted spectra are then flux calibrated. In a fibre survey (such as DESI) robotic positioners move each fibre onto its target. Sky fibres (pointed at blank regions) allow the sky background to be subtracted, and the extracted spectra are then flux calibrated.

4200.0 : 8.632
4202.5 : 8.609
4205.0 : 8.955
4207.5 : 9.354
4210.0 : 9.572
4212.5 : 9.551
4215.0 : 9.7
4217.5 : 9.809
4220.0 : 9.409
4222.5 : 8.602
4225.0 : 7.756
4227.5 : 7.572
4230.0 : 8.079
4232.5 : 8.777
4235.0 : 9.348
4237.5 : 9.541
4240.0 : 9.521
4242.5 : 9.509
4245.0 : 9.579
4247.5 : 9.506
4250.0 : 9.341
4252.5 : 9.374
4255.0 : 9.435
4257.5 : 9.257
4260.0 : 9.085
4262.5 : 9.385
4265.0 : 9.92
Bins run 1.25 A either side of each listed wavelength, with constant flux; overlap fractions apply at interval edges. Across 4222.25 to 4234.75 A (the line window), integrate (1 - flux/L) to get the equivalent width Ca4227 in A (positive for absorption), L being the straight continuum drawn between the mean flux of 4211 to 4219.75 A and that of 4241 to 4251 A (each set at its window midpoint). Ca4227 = 1.8 A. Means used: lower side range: 9.65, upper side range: 9.49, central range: 8.22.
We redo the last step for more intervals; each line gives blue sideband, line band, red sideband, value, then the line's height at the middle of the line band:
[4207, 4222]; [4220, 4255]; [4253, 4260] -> 1.51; 9.4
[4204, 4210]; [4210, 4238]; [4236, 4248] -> 1.34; 9.39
